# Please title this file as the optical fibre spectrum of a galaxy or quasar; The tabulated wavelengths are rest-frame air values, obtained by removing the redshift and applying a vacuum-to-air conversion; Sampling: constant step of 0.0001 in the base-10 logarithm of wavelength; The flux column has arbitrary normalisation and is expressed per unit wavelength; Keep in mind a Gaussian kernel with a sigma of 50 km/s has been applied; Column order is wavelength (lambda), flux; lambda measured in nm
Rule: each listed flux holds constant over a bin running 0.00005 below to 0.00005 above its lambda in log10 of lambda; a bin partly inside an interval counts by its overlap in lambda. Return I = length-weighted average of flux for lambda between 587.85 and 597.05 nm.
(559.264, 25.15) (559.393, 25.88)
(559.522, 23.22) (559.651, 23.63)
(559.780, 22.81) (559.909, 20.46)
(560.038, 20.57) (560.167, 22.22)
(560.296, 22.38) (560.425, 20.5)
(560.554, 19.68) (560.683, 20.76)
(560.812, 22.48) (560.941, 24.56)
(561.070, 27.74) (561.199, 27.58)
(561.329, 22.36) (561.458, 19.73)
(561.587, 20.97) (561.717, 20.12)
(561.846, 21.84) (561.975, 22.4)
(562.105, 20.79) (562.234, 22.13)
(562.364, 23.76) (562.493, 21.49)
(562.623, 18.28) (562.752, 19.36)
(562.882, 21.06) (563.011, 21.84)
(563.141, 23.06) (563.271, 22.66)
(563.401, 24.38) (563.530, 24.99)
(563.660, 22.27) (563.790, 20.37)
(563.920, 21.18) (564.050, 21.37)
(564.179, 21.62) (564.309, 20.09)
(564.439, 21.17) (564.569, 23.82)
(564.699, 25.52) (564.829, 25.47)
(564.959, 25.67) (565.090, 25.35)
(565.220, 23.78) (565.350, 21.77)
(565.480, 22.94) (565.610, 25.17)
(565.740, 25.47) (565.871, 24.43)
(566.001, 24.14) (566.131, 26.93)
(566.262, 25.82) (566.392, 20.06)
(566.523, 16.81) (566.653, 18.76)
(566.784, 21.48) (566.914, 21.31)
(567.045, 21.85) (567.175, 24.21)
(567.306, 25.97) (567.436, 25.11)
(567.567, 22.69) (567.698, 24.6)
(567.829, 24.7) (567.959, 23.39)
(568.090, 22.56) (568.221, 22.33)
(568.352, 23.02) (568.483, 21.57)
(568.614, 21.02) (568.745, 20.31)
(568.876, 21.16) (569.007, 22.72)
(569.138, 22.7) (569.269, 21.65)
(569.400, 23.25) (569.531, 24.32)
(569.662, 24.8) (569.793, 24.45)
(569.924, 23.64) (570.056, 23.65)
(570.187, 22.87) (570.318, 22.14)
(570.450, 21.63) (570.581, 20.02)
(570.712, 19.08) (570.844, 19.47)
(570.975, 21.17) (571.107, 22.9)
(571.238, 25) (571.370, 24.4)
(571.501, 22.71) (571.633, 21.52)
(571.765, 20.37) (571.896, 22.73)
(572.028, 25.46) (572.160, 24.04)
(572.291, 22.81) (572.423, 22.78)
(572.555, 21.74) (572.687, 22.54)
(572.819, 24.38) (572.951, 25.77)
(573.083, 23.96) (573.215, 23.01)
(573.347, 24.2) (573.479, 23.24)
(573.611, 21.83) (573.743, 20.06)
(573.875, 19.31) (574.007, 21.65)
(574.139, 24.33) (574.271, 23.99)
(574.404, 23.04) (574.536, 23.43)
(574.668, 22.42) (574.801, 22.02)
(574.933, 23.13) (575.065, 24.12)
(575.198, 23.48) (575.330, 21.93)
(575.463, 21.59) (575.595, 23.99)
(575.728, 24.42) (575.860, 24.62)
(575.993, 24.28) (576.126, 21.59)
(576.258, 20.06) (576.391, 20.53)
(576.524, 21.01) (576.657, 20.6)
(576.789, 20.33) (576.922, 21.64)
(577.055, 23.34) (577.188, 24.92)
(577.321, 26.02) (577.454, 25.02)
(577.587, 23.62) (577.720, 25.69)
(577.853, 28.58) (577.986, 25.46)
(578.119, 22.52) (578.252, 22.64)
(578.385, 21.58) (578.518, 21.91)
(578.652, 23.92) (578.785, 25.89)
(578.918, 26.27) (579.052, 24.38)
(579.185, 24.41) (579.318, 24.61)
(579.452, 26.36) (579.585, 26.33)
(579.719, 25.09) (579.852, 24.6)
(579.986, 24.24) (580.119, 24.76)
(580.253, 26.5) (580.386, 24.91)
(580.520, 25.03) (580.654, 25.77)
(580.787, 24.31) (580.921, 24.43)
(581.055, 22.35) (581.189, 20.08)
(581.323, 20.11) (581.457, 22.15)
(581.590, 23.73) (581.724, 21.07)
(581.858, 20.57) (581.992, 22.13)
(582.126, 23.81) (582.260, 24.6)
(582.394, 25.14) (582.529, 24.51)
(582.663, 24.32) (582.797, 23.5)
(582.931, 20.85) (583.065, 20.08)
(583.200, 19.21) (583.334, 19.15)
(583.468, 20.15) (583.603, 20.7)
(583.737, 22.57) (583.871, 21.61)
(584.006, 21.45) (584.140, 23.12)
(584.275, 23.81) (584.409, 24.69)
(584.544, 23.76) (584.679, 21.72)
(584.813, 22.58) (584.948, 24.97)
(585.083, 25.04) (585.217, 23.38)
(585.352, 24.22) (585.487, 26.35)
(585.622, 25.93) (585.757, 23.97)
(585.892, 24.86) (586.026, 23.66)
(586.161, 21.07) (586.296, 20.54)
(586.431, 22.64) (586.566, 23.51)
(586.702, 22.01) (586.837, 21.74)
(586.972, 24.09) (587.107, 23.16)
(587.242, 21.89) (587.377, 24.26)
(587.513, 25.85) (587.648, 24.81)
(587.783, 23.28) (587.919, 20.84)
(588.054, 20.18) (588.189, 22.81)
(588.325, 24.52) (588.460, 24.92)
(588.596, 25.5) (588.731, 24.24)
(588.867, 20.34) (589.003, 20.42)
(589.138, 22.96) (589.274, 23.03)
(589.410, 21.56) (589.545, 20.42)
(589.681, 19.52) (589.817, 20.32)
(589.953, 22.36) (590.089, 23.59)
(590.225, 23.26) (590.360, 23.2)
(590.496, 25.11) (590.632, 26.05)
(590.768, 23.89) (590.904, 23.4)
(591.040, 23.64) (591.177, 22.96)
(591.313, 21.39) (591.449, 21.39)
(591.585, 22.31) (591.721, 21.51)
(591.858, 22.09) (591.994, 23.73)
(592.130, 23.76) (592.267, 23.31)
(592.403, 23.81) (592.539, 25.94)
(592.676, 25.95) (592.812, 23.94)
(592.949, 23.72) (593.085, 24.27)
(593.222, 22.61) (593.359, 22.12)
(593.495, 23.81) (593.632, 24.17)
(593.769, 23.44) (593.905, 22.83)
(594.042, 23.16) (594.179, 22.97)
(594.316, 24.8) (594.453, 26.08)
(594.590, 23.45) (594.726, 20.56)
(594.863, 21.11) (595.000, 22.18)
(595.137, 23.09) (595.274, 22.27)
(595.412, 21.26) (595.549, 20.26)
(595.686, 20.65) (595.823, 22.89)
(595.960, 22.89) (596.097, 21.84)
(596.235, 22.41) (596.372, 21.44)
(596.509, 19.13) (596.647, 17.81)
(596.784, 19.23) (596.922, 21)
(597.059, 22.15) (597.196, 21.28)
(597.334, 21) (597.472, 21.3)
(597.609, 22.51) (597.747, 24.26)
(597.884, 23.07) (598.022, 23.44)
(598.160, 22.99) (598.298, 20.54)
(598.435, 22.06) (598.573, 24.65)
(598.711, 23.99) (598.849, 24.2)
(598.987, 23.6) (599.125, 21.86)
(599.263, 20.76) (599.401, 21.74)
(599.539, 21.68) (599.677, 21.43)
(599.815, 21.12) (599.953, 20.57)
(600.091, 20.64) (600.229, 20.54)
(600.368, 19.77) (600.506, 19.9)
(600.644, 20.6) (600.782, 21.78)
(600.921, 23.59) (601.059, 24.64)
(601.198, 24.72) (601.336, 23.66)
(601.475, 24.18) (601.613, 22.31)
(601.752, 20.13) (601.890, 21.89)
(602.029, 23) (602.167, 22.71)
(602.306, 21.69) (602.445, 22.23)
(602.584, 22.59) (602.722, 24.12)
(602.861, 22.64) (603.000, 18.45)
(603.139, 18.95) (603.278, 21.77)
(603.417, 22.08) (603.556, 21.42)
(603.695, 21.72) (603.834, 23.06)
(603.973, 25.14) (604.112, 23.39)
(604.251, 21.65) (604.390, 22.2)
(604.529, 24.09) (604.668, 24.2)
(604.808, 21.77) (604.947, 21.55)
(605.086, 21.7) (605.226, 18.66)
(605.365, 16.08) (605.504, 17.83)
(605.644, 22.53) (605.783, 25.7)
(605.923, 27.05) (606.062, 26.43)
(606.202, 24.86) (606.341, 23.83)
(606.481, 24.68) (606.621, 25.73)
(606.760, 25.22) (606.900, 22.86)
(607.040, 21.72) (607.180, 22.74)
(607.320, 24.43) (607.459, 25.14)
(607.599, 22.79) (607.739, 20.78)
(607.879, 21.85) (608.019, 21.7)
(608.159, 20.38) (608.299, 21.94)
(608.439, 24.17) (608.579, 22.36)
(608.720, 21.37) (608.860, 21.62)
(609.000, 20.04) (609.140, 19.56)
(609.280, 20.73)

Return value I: 22.6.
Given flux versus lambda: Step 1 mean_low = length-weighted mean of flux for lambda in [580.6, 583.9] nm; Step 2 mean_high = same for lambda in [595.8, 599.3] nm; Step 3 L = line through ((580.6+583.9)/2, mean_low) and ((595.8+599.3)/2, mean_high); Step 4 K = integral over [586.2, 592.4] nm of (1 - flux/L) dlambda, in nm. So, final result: -0.18 nm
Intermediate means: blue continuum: 22.3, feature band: 22.8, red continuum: 22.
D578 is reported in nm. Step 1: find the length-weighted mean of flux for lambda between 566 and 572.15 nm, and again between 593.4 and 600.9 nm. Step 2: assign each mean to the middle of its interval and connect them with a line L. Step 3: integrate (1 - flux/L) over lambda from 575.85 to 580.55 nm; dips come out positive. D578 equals -0.33 nm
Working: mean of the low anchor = 22.6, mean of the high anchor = 22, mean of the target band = 24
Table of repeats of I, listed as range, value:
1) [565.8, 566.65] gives 22.7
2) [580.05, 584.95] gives 22.8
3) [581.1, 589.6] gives 22.8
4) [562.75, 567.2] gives 22.8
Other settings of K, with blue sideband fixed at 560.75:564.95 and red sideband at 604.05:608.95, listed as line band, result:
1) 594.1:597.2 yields 0.12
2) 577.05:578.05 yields -0.13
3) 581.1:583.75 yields 0.08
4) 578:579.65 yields -0.13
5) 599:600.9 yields 0.13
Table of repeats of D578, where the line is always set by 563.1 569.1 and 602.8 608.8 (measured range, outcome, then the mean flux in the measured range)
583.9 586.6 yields -0.10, 23.5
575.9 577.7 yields 0.01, 22.6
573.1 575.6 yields 0.02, 22.7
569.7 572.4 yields 0.04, 22.5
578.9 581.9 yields -0.16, 24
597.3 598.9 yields -0.02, 22.9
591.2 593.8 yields -0.08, 23.3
